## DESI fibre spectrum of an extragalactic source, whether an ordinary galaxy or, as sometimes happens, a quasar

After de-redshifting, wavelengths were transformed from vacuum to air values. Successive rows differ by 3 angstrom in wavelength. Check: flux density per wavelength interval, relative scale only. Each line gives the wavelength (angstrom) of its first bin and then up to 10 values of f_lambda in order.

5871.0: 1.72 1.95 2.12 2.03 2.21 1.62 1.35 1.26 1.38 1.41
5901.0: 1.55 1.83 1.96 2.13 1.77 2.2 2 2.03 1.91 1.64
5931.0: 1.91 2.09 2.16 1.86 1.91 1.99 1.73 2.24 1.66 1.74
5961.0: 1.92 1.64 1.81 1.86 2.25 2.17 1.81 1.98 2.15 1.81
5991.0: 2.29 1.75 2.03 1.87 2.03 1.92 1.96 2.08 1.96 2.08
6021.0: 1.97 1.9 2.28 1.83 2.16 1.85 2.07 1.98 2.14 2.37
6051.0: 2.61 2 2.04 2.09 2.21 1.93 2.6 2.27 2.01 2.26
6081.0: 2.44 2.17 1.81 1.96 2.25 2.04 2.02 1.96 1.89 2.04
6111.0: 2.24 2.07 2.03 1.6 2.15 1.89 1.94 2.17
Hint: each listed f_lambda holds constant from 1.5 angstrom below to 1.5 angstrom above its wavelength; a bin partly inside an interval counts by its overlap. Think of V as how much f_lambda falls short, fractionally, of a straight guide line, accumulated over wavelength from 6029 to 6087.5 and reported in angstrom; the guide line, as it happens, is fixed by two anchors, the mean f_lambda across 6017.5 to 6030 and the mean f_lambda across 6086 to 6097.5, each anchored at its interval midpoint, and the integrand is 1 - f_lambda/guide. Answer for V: -3.6 angstrom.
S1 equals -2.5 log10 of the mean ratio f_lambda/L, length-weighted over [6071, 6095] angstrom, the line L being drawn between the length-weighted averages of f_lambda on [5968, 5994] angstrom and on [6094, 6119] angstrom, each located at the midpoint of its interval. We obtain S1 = -0.06 mag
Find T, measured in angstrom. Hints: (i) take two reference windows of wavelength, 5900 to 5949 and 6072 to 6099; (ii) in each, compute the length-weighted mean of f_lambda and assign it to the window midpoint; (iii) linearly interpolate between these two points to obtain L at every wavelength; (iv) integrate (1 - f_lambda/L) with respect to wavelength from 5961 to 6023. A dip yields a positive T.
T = 1.3 angstrom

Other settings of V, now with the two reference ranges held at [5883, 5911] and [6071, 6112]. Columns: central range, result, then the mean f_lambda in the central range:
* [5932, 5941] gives -1.6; 2.04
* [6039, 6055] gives -1.8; 2.21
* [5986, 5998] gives -0.8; 1.97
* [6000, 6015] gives -0.7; 1.98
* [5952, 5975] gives -1.1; 1.87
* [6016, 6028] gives -0.7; 2.04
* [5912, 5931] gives -2.7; 1.93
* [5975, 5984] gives -0.8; 1.99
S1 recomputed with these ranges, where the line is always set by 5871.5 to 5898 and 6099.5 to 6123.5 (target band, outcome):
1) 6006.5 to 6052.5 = -0.10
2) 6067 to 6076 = -0.18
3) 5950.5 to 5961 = -0.05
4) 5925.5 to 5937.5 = -0.09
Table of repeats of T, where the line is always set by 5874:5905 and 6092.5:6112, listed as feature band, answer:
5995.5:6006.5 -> -0.5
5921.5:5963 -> -3.1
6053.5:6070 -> -1.3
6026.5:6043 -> -0.7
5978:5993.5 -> -1.2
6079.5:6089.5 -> -0.5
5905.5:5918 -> -2.1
